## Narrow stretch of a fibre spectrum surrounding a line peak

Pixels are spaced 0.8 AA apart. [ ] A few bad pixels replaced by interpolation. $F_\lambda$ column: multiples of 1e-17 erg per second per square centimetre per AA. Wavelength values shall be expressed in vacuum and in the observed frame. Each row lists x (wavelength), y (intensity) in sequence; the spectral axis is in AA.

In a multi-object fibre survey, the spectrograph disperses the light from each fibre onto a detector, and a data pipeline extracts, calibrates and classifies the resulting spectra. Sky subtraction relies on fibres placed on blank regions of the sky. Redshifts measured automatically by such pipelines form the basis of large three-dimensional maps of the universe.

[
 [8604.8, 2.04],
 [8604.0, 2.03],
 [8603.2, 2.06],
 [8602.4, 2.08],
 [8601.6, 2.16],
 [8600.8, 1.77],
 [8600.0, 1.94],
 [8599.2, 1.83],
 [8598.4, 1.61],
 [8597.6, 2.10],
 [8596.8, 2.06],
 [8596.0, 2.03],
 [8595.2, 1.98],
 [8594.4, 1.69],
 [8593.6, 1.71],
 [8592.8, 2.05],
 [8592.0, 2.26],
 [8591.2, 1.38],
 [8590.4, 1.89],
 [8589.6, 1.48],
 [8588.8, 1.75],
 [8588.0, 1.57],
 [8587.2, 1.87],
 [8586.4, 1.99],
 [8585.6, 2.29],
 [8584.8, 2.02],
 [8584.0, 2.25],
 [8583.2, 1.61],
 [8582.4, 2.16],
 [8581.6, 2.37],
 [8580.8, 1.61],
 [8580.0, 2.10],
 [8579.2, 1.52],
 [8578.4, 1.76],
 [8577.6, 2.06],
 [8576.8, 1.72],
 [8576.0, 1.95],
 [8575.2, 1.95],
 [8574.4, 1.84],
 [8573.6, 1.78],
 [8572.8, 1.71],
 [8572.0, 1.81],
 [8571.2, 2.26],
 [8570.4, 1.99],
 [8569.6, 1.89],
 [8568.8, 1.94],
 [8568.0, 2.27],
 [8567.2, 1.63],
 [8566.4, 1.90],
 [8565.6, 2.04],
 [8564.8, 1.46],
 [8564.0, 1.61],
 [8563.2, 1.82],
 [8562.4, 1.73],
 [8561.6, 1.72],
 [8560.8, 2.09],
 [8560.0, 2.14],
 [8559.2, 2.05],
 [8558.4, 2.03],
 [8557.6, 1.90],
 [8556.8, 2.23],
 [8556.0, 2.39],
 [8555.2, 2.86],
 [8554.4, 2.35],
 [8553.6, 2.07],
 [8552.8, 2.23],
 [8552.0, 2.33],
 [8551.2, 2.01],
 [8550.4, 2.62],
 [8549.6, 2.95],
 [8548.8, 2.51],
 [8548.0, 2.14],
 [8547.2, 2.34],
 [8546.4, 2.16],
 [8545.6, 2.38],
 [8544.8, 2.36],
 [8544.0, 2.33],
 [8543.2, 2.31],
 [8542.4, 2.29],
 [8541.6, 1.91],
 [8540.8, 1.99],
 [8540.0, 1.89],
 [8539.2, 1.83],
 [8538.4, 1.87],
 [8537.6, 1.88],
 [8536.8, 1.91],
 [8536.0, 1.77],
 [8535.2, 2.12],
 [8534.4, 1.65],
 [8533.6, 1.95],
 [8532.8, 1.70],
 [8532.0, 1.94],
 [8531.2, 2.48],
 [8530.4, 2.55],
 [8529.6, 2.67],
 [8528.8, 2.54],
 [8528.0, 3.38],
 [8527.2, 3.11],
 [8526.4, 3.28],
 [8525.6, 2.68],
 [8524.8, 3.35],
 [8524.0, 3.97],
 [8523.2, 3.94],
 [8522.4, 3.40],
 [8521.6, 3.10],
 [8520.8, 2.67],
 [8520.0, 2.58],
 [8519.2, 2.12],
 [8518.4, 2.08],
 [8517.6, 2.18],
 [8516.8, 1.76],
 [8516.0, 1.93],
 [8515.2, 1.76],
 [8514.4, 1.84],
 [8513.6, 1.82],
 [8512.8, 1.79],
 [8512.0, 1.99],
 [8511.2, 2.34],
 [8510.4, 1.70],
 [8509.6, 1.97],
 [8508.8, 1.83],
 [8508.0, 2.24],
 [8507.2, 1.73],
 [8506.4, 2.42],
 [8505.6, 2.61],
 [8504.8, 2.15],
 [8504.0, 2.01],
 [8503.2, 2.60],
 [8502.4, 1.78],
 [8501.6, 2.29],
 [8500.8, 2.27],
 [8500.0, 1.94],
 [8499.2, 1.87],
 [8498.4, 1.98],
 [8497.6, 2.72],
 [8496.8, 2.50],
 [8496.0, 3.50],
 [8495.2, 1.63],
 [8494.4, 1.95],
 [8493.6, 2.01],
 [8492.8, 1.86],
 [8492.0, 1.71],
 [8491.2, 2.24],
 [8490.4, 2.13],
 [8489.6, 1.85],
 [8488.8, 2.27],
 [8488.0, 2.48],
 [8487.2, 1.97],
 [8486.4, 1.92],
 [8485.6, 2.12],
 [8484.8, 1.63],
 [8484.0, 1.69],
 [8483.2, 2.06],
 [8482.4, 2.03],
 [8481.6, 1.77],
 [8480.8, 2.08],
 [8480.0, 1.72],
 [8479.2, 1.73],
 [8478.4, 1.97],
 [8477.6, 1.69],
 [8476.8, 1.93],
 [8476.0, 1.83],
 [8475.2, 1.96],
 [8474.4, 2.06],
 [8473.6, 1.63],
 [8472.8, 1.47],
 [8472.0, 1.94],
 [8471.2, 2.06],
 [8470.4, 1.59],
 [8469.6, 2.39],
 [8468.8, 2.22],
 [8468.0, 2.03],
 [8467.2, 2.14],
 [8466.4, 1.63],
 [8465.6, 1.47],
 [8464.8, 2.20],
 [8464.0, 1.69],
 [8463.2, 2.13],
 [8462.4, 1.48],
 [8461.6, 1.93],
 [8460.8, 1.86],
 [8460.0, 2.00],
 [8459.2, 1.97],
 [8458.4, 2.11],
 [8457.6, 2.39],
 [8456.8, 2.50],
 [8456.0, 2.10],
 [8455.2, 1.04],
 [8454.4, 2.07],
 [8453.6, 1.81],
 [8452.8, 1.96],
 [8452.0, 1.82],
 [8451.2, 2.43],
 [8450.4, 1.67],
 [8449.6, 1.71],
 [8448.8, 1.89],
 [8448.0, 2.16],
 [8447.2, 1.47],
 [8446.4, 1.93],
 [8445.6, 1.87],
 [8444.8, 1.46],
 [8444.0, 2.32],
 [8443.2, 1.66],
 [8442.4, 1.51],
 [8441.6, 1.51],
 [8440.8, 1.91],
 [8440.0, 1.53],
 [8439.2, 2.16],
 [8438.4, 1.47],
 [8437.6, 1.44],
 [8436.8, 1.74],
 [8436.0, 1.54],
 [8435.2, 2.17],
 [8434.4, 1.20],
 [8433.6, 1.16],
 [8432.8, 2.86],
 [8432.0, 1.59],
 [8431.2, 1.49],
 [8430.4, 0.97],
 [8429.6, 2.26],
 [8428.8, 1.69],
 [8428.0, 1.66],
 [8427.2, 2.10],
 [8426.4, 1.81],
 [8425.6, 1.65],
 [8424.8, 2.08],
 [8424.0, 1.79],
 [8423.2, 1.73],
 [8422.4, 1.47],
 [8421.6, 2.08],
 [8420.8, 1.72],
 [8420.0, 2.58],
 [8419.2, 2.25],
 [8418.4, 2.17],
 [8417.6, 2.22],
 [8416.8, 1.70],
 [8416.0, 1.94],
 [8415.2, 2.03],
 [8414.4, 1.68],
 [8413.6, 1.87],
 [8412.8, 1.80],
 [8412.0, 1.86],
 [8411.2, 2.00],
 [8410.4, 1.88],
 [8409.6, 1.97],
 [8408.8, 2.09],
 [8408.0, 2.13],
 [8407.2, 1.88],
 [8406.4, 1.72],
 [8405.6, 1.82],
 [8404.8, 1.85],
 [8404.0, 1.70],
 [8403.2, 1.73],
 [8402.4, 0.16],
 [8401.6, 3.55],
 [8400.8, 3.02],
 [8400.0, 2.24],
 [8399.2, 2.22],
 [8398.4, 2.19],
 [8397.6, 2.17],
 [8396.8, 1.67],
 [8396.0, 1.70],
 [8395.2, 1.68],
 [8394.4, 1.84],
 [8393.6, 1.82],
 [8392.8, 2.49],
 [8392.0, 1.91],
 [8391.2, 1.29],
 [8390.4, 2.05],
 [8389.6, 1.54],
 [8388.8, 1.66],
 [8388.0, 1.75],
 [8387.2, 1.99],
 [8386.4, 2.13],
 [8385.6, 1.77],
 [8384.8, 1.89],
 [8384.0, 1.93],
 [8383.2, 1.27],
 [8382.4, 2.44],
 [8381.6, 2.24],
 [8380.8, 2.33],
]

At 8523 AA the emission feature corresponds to H-alpha 6563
